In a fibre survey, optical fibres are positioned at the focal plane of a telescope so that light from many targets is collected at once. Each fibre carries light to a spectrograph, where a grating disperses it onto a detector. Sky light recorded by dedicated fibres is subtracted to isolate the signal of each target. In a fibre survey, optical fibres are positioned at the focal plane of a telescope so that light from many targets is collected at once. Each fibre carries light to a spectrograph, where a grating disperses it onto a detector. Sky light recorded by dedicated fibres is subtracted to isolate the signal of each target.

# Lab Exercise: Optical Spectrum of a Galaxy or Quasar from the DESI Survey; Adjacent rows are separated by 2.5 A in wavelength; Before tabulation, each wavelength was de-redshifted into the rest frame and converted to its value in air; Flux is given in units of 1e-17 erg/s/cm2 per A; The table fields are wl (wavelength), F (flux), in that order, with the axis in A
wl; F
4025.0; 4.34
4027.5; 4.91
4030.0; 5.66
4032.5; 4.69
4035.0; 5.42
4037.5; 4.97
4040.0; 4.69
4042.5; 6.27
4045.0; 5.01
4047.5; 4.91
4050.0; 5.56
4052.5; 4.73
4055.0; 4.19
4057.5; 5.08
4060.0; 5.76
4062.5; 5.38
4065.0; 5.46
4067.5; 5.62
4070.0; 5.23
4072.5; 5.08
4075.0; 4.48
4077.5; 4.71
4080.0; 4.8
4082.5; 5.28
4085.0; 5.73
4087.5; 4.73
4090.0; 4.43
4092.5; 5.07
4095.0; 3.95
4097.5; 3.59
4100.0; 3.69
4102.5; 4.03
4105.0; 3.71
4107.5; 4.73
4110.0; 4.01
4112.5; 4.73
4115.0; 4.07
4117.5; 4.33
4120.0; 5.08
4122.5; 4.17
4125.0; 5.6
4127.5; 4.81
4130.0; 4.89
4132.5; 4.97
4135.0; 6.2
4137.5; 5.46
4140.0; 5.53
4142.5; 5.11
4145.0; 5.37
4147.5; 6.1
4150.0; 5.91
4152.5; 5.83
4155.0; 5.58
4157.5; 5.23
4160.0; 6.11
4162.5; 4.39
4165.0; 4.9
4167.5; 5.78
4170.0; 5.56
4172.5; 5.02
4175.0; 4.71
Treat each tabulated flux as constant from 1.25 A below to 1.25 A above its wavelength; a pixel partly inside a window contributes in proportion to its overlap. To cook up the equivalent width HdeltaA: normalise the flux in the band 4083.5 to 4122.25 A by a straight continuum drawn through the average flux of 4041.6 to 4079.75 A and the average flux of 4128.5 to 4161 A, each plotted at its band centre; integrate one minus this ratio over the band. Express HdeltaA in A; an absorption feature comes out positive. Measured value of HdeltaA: 6.9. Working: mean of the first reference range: 5.14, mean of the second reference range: 5.55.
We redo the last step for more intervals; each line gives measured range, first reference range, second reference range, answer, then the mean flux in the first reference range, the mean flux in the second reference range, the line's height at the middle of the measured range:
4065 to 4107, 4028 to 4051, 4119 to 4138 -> 4.23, 5.23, 5.14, 5.18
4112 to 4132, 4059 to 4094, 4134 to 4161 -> 2.74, 5.11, 5.67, 5.47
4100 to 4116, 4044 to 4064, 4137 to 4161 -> 3.61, 5.08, 5.62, 5.39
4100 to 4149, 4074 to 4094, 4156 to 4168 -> 2.18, 4.9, 5.26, 5.08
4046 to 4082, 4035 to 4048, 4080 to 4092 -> 0.27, 5.21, 5.02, 5.11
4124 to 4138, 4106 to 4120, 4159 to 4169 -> -1.72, 4.43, 5.28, 4.73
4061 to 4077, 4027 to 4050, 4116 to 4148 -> -0.01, 5.2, 5.17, 5.19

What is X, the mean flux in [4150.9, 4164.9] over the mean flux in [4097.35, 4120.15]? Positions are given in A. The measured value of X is 1.29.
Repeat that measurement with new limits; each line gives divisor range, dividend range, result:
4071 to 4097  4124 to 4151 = 1.14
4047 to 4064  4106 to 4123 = 0.87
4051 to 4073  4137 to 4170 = 1.06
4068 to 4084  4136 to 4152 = 1.13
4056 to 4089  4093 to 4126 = 0.83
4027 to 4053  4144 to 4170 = 1.07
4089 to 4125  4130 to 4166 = 1.27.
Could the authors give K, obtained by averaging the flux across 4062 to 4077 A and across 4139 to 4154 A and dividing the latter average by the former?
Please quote 1.09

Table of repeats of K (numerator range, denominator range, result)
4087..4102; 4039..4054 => 0.81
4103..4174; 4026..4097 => 1.01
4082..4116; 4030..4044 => 0.84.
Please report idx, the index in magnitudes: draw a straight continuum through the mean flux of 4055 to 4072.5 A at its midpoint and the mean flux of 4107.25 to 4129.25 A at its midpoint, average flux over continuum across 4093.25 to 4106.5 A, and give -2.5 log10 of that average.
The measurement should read 0.25 mag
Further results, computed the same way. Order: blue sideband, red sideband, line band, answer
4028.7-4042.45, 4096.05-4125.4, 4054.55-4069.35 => -0.09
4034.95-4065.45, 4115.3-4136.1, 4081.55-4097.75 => 0.07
